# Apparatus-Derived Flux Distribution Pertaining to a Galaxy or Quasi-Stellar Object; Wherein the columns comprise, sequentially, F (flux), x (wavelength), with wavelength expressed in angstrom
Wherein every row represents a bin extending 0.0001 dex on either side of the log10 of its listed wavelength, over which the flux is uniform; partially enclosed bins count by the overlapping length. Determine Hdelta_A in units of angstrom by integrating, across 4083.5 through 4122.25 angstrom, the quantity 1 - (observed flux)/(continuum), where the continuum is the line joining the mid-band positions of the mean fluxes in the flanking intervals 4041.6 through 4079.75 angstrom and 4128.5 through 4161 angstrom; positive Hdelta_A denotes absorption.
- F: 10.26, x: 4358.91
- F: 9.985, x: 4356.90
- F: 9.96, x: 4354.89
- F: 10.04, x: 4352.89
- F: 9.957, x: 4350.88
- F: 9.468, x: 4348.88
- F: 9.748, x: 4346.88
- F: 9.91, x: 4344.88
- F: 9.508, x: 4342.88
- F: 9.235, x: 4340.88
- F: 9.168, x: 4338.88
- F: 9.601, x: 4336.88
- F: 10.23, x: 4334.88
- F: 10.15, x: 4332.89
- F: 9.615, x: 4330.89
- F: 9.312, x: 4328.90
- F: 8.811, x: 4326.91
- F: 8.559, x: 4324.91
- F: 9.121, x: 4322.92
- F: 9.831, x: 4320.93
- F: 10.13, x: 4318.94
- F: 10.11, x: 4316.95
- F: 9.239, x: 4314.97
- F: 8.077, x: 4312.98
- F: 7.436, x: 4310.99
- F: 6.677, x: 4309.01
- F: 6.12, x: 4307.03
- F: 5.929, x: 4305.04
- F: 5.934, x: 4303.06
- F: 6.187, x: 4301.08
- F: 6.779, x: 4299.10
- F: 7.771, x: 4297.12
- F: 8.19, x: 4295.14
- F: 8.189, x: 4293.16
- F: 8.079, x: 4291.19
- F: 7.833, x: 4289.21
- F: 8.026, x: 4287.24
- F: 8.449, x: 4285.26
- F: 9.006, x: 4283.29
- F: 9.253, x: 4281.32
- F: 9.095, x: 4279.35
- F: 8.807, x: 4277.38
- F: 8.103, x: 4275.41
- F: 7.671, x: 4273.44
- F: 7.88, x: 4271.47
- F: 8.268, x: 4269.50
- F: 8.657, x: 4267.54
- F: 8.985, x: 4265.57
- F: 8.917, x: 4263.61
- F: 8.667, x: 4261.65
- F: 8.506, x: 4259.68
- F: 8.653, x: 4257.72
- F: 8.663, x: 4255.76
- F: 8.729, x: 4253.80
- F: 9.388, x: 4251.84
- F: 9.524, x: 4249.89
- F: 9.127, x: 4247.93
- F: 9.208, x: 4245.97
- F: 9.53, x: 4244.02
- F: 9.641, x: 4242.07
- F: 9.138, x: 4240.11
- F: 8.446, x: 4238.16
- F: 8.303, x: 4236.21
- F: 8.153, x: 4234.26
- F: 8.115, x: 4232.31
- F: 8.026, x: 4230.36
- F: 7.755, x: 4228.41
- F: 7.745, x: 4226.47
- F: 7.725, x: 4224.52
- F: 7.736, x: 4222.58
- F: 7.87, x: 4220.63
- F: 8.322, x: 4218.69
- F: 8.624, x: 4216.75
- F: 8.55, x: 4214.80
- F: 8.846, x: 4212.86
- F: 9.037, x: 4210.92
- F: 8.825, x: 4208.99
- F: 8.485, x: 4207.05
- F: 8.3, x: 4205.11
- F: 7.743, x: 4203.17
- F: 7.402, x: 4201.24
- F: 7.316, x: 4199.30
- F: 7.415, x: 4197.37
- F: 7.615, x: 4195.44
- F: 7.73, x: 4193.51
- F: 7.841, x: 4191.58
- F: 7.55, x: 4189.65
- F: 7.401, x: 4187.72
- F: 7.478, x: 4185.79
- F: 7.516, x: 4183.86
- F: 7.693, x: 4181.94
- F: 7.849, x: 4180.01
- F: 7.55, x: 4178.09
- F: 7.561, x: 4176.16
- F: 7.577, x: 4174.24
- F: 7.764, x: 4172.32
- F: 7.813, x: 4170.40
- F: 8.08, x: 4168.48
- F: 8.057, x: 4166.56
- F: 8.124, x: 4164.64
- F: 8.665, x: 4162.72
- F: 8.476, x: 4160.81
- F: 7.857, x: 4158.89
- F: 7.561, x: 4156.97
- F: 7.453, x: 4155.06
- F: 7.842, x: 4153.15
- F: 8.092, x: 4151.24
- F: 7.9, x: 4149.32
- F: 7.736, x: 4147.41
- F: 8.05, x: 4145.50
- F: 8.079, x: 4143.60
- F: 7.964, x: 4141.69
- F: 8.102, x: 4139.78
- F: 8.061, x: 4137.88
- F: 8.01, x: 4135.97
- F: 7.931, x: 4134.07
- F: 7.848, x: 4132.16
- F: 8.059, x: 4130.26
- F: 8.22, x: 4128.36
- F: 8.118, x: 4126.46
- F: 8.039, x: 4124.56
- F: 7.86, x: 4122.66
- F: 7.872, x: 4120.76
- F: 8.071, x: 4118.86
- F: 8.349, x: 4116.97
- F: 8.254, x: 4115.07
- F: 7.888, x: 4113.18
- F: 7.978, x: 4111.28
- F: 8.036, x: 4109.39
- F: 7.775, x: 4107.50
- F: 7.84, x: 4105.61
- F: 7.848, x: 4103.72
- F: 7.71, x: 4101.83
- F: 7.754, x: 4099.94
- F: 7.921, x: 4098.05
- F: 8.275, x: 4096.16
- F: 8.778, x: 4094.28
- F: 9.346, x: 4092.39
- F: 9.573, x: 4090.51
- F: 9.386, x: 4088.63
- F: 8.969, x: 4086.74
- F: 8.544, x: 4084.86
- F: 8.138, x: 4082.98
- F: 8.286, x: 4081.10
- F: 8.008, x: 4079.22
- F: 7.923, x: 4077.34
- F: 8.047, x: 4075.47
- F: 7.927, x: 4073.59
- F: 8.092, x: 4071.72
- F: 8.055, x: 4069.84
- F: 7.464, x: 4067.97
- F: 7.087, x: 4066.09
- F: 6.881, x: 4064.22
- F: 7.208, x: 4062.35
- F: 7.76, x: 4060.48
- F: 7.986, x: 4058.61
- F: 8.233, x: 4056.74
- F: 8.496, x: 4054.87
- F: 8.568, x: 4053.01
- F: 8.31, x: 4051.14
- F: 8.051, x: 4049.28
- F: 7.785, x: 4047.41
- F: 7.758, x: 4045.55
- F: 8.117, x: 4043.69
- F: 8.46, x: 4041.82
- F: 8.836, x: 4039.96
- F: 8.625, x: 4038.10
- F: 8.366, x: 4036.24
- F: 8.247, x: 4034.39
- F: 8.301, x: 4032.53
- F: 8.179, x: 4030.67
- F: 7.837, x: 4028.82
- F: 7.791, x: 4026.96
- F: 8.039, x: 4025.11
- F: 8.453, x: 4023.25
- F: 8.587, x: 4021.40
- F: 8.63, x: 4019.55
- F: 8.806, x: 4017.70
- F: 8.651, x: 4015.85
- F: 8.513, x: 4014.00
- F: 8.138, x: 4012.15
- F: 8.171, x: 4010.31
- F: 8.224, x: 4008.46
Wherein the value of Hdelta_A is -1.9 angstrom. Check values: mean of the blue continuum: 7.9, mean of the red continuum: 7.94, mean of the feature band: 8.3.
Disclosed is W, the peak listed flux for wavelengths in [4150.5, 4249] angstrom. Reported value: 9.641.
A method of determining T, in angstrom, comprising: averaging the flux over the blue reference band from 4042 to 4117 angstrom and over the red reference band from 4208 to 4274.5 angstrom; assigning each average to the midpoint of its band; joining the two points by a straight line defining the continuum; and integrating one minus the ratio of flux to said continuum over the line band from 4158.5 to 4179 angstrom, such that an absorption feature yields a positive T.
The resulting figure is 1.0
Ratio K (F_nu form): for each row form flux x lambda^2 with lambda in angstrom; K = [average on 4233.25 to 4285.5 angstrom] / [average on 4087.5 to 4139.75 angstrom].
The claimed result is 1.2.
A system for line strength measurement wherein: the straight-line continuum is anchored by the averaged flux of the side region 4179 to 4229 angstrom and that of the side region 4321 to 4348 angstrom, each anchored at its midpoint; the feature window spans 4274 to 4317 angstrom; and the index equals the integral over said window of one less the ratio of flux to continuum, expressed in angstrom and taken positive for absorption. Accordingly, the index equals 5.6 angstrom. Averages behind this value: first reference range 7.94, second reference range 9.47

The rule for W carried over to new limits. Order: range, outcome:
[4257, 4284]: 9.253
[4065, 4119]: 9.573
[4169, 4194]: 7.849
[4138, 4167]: 8.665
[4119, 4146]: 8.22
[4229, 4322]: 10.13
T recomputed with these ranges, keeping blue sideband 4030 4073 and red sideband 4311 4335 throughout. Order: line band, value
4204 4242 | 2.15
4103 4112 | 0.44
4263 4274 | 0.80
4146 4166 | 1.30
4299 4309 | 3.30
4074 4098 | -1.07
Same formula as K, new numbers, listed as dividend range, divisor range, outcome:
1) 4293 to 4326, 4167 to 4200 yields 1.10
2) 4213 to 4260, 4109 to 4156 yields 1.13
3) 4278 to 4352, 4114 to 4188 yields 1.18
